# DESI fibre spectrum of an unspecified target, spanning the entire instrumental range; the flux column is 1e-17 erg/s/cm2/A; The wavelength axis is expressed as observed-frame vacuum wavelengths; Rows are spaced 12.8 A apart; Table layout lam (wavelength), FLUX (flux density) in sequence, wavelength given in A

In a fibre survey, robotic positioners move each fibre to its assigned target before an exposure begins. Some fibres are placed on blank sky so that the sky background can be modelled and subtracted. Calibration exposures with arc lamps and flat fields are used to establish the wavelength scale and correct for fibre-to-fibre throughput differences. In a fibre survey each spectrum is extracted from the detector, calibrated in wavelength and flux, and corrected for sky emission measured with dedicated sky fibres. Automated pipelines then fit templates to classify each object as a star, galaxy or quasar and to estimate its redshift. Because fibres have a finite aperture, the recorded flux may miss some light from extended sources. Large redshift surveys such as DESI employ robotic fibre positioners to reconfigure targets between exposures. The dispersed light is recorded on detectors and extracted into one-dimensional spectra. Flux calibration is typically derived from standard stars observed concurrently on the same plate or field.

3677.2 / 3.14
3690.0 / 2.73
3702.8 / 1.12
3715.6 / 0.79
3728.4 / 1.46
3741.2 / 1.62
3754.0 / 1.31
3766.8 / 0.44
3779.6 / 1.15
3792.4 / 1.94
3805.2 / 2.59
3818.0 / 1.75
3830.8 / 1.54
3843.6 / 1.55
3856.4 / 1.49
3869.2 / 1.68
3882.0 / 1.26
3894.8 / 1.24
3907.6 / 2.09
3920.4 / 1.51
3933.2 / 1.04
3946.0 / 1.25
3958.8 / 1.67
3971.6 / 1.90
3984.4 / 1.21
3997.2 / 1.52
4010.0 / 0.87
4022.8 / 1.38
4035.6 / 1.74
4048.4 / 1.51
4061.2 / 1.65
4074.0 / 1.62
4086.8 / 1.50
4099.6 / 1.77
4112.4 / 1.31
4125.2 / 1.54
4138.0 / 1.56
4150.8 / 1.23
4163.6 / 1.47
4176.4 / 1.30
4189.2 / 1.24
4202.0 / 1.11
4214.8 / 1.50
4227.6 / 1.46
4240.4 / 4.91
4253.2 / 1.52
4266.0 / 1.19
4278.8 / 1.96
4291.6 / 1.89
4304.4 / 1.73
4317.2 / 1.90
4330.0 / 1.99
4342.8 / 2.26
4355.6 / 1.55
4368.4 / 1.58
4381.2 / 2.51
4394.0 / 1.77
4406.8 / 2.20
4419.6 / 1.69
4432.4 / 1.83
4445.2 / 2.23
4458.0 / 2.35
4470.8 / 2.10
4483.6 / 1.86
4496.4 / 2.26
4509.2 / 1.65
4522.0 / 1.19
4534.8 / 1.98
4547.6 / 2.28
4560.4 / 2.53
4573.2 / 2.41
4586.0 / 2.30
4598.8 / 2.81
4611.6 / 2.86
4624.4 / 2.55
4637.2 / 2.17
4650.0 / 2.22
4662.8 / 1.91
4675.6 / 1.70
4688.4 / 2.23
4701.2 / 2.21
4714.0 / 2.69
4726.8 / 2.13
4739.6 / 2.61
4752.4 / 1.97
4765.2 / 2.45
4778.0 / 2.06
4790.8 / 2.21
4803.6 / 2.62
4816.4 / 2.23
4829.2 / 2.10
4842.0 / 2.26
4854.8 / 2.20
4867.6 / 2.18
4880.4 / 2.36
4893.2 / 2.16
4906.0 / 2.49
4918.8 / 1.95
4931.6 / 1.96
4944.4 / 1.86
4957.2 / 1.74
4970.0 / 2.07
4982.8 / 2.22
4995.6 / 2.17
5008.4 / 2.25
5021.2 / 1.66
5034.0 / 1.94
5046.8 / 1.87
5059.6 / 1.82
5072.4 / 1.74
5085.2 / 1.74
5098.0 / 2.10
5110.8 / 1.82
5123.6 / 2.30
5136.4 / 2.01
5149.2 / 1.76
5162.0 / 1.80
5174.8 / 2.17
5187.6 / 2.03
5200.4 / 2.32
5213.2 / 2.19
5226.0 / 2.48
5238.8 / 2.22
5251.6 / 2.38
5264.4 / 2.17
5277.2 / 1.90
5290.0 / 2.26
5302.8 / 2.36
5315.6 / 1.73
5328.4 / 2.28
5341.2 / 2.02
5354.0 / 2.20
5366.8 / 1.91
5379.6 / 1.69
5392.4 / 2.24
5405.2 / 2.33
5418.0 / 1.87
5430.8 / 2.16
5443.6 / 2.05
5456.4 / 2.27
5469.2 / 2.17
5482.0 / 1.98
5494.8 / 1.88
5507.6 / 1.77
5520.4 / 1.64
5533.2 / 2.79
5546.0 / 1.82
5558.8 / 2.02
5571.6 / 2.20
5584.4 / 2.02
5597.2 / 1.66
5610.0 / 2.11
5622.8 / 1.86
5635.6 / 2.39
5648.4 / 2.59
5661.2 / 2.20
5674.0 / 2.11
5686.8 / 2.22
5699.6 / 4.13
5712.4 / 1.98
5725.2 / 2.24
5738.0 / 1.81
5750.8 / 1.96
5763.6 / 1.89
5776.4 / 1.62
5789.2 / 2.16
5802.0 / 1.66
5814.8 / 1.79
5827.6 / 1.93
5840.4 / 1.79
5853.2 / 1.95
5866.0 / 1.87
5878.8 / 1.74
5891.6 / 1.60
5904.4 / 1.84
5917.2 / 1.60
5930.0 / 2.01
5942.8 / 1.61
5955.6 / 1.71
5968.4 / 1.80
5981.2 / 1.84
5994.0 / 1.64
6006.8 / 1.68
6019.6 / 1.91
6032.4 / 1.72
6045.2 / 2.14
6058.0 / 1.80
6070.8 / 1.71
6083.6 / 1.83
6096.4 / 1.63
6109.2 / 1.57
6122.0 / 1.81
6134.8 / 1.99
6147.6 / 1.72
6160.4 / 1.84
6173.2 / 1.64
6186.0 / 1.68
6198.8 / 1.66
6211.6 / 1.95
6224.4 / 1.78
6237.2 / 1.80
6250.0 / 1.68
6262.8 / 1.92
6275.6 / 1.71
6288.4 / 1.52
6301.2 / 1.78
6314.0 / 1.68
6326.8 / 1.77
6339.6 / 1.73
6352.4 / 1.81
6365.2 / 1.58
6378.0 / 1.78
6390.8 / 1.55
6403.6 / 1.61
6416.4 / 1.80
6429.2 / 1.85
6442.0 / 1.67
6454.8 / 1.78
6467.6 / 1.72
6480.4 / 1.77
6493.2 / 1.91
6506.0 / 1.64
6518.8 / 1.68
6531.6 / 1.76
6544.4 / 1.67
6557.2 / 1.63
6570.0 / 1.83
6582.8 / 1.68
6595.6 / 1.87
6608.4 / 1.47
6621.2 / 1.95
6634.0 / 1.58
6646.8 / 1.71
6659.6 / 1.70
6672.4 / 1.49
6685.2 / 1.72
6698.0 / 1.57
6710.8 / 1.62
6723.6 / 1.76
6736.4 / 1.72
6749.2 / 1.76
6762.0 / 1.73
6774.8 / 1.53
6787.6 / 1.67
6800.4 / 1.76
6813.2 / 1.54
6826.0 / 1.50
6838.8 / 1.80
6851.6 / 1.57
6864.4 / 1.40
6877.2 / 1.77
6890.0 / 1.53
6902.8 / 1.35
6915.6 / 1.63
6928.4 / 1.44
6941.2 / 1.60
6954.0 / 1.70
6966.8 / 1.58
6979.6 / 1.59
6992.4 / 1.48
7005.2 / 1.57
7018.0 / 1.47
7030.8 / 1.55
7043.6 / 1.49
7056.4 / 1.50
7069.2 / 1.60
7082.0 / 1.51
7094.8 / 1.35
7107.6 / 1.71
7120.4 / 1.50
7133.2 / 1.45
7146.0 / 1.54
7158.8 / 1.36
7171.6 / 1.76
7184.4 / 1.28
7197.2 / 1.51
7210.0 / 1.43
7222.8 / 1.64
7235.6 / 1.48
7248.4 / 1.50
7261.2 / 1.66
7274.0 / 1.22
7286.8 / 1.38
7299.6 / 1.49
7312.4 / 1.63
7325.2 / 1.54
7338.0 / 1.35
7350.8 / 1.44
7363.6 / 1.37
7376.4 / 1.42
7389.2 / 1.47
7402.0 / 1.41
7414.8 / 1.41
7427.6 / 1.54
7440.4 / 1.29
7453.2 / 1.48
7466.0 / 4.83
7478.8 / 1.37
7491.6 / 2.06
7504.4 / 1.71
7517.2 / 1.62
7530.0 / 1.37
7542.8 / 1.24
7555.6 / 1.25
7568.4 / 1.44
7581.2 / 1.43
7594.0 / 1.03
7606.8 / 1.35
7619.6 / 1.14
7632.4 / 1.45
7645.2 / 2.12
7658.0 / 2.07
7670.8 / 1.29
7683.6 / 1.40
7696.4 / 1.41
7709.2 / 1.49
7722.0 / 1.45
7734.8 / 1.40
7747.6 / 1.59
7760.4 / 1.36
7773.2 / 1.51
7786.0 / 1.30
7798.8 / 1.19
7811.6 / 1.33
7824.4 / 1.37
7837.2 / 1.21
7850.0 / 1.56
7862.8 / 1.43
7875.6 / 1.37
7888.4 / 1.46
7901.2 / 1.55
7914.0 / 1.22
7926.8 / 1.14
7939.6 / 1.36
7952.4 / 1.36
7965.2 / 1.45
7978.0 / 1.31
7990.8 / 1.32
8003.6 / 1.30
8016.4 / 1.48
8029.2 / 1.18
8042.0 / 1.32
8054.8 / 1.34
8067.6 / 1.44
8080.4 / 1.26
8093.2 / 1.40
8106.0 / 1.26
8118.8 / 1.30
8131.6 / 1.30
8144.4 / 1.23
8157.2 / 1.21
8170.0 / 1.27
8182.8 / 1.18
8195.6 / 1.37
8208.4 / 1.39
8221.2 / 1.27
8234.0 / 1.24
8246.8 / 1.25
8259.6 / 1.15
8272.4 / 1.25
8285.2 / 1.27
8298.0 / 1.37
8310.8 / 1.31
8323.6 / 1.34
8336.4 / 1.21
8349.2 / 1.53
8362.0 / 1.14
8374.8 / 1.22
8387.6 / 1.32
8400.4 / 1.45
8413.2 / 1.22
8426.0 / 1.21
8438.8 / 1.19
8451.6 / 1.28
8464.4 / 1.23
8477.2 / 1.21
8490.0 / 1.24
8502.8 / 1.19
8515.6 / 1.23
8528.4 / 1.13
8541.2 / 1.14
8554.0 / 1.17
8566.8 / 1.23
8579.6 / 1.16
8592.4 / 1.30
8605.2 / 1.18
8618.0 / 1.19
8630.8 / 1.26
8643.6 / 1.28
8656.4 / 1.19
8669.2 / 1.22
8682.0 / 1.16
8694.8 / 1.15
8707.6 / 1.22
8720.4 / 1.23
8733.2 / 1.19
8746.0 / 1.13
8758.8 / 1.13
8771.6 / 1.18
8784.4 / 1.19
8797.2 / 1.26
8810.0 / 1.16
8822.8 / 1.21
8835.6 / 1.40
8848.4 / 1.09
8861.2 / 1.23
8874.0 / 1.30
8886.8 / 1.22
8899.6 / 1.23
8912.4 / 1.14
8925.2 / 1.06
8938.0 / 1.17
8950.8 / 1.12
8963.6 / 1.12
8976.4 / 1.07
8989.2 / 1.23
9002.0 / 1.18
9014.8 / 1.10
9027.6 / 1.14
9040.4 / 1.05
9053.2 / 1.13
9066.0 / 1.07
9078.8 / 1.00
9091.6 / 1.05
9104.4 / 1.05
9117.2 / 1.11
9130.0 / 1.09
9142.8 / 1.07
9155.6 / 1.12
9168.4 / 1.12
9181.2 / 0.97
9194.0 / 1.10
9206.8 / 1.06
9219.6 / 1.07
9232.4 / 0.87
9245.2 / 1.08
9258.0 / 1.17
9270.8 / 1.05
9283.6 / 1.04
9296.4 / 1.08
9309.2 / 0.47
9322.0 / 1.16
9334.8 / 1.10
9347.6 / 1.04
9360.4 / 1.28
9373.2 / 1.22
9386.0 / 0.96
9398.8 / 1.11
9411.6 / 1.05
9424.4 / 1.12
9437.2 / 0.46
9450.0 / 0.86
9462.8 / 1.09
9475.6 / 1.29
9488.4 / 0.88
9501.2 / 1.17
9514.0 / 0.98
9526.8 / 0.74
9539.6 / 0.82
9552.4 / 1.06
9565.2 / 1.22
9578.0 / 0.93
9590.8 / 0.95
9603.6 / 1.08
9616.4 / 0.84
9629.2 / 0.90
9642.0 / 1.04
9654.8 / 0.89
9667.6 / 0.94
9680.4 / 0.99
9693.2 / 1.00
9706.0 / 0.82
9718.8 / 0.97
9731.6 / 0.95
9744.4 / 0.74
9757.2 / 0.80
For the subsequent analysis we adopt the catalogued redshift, 0.138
